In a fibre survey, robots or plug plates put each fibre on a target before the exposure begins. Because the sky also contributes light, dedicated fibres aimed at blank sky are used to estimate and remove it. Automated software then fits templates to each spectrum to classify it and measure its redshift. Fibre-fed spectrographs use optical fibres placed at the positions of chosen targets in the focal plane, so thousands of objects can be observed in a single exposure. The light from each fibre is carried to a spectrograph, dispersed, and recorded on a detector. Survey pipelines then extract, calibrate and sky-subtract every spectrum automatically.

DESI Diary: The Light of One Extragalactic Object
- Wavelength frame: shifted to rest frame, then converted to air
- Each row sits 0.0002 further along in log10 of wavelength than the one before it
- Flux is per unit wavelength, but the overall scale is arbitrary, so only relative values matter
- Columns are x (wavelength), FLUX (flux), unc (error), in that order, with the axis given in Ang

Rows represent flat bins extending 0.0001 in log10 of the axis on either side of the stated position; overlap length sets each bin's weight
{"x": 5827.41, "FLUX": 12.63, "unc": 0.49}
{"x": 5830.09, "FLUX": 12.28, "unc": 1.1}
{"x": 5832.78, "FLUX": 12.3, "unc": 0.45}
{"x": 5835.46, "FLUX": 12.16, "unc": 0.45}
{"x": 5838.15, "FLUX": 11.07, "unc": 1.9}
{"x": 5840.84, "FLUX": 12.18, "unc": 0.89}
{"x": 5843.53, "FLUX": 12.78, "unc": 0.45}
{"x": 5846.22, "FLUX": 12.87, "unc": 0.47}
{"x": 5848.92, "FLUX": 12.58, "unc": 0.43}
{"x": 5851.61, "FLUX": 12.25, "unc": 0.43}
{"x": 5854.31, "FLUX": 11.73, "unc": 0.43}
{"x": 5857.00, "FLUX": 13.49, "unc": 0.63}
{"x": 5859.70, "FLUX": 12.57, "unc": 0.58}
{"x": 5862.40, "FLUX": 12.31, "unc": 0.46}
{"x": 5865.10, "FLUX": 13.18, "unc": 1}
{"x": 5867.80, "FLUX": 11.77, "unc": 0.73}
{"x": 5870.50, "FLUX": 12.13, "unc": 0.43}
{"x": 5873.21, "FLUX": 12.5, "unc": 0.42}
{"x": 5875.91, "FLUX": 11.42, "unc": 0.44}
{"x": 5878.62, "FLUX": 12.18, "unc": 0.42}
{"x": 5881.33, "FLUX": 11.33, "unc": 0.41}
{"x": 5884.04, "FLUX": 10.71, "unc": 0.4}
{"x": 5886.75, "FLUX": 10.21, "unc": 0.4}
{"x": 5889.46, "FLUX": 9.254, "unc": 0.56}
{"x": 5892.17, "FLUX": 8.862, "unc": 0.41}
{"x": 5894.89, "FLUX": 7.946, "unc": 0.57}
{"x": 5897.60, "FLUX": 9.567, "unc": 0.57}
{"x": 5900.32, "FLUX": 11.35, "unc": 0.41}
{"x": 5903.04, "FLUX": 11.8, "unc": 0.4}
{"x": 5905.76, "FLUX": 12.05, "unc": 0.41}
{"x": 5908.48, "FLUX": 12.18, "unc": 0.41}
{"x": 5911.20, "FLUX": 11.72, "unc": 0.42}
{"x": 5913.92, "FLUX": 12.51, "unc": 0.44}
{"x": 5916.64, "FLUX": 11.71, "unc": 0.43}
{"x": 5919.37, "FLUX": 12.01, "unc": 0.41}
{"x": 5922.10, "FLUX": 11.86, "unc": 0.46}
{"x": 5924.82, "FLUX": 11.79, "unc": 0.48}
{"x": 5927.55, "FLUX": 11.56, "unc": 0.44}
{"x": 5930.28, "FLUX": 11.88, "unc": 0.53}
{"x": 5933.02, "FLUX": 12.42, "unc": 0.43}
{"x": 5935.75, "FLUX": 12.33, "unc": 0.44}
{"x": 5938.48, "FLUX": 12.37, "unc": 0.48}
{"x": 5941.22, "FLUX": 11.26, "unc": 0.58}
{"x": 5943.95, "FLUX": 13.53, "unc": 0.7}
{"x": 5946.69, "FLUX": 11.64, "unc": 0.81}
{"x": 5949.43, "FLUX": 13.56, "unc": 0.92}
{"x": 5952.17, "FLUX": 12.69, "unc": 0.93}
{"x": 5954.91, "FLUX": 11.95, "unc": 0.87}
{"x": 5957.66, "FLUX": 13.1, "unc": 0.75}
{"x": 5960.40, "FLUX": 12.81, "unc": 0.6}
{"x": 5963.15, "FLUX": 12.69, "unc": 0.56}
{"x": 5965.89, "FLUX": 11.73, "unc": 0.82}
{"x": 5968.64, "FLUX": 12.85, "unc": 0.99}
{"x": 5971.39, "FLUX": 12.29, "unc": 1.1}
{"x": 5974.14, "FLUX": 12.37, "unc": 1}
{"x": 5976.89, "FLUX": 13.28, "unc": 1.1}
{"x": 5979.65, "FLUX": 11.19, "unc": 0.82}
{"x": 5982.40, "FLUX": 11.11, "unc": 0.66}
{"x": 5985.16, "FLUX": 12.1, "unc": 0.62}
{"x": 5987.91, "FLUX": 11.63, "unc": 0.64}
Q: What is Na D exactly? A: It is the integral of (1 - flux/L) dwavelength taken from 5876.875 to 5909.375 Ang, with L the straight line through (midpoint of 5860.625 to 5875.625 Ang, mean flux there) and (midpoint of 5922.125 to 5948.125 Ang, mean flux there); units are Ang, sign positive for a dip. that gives 4.3 Ang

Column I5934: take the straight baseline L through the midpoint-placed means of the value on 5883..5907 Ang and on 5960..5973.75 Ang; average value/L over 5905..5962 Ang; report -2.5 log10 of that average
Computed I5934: -0.08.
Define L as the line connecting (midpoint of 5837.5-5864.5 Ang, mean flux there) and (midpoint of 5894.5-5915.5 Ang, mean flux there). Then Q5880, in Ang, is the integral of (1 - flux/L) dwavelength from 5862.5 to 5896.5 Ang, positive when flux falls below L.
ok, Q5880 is 2.5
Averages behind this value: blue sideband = 12.4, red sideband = 11.3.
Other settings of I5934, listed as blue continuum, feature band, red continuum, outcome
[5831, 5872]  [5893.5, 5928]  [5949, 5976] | 0.10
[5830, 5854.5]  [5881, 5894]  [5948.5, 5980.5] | 0.24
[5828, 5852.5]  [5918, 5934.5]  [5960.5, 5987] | 0.03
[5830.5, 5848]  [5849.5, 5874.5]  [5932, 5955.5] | -0.01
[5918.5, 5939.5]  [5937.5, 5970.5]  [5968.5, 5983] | -0.04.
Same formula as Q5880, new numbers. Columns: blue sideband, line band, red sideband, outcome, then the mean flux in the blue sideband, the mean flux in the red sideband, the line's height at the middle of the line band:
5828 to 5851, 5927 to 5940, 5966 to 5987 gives 0.0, 12.3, 12.1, 12.2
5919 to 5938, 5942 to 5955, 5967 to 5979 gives -0.4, 12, 12.6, 12.3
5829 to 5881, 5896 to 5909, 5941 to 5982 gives 1.1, 12.3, 12.5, 12.4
